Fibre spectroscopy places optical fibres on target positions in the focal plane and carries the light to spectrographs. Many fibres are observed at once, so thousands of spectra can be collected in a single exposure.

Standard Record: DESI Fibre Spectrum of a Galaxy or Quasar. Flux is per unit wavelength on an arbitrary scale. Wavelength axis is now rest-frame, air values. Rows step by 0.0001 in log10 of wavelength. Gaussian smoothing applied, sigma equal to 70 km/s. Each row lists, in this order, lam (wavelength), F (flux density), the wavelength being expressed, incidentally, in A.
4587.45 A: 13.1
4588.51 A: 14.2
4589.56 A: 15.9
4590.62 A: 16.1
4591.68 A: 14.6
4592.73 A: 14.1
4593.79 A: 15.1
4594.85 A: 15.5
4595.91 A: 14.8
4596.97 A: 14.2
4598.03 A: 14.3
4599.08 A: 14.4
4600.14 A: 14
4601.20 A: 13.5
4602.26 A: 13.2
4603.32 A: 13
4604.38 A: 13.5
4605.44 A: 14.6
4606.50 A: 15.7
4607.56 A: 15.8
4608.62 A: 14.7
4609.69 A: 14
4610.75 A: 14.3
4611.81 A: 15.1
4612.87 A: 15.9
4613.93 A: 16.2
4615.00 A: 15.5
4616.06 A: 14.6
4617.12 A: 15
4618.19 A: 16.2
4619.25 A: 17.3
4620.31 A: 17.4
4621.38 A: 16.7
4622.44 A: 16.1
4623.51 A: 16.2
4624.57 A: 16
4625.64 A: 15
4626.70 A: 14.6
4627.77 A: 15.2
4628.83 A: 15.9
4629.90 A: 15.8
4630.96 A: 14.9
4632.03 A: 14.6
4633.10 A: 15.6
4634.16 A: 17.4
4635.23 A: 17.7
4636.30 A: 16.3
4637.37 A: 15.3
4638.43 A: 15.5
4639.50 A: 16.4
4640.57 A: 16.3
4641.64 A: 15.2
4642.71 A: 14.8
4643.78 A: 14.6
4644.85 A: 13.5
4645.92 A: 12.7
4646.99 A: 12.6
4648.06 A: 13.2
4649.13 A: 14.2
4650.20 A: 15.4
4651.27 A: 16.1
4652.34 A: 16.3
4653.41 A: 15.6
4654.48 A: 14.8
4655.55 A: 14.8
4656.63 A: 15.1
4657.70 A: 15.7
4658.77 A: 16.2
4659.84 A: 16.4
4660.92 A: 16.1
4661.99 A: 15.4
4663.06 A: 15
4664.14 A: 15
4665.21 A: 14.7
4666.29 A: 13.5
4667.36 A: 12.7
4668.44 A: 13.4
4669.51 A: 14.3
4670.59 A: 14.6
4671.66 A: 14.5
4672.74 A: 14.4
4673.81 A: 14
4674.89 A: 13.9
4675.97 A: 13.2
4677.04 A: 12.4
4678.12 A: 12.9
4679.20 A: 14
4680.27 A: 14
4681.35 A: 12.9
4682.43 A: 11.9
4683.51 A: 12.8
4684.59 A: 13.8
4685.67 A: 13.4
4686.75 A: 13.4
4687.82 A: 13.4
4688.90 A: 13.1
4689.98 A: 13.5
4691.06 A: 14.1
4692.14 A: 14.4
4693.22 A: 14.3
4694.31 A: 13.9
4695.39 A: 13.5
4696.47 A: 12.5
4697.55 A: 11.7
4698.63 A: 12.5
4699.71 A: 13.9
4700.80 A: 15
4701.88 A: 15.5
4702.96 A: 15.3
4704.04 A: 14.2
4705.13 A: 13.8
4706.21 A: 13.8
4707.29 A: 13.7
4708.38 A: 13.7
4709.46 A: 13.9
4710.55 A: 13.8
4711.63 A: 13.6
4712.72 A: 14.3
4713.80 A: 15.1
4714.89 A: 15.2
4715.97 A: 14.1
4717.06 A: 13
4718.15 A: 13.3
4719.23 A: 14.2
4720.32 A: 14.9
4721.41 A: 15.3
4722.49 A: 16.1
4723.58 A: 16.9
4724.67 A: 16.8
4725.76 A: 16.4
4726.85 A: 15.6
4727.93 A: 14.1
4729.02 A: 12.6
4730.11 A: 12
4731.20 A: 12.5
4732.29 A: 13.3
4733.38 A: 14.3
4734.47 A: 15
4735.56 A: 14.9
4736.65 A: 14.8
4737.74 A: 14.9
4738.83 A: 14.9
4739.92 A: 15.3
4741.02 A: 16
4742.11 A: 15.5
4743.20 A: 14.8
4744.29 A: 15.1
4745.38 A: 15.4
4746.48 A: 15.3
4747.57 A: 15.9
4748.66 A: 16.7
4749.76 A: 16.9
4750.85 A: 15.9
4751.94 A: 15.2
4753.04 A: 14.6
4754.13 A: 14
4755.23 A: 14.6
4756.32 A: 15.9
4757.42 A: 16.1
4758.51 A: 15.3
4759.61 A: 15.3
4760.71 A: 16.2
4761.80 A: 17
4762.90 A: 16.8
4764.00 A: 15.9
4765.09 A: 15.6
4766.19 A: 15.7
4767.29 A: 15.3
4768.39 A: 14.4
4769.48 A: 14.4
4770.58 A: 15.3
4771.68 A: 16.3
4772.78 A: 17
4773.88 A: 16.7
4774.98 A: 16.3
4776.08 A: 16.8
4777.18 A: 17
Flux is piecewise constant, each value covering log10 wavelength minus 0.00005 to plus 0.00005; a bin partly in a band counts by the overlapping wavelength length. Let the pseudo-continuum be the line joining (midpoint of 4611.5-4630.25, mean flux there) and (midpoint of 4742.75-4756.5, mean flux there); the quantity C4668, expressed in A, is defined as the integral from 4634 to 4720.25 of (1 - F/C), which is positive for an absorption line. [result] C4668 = 7.4 A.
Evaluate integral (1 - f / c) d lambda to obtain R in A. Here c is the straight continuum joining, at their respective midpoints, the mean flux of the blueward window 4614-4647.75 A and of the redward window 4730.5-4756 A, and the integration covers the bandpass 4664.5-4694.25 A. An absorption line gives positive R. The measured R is 3.25 A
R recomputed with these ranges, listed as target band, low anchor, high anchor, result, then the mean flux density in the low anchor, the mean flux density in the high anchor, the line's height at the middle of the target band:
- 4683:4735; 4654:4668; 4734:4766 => 4.12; 15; 15.5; 15.3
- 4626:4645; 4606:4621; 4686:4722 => -0.51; 15.6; 13.9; 15.2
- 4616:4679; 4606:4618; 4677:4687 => -4.00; 15.2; 13.2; 14.2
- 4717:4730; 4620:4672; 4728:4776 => 0.29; 15.2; 15.3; 15.2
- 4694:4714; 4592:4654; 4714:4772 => 1.68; 15.1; 15.1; 15.1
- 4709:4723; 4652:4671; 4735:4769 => 0.84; 15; 15.5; 15.3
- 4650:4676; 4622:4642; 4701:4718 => 0.50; 15.8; 14.2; 15.2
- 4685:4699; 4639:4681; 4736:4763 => 1.43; 14.6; 15.5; 14.9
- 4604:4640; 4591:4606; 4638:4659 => -2.65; 14.2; 14.9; 14.6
